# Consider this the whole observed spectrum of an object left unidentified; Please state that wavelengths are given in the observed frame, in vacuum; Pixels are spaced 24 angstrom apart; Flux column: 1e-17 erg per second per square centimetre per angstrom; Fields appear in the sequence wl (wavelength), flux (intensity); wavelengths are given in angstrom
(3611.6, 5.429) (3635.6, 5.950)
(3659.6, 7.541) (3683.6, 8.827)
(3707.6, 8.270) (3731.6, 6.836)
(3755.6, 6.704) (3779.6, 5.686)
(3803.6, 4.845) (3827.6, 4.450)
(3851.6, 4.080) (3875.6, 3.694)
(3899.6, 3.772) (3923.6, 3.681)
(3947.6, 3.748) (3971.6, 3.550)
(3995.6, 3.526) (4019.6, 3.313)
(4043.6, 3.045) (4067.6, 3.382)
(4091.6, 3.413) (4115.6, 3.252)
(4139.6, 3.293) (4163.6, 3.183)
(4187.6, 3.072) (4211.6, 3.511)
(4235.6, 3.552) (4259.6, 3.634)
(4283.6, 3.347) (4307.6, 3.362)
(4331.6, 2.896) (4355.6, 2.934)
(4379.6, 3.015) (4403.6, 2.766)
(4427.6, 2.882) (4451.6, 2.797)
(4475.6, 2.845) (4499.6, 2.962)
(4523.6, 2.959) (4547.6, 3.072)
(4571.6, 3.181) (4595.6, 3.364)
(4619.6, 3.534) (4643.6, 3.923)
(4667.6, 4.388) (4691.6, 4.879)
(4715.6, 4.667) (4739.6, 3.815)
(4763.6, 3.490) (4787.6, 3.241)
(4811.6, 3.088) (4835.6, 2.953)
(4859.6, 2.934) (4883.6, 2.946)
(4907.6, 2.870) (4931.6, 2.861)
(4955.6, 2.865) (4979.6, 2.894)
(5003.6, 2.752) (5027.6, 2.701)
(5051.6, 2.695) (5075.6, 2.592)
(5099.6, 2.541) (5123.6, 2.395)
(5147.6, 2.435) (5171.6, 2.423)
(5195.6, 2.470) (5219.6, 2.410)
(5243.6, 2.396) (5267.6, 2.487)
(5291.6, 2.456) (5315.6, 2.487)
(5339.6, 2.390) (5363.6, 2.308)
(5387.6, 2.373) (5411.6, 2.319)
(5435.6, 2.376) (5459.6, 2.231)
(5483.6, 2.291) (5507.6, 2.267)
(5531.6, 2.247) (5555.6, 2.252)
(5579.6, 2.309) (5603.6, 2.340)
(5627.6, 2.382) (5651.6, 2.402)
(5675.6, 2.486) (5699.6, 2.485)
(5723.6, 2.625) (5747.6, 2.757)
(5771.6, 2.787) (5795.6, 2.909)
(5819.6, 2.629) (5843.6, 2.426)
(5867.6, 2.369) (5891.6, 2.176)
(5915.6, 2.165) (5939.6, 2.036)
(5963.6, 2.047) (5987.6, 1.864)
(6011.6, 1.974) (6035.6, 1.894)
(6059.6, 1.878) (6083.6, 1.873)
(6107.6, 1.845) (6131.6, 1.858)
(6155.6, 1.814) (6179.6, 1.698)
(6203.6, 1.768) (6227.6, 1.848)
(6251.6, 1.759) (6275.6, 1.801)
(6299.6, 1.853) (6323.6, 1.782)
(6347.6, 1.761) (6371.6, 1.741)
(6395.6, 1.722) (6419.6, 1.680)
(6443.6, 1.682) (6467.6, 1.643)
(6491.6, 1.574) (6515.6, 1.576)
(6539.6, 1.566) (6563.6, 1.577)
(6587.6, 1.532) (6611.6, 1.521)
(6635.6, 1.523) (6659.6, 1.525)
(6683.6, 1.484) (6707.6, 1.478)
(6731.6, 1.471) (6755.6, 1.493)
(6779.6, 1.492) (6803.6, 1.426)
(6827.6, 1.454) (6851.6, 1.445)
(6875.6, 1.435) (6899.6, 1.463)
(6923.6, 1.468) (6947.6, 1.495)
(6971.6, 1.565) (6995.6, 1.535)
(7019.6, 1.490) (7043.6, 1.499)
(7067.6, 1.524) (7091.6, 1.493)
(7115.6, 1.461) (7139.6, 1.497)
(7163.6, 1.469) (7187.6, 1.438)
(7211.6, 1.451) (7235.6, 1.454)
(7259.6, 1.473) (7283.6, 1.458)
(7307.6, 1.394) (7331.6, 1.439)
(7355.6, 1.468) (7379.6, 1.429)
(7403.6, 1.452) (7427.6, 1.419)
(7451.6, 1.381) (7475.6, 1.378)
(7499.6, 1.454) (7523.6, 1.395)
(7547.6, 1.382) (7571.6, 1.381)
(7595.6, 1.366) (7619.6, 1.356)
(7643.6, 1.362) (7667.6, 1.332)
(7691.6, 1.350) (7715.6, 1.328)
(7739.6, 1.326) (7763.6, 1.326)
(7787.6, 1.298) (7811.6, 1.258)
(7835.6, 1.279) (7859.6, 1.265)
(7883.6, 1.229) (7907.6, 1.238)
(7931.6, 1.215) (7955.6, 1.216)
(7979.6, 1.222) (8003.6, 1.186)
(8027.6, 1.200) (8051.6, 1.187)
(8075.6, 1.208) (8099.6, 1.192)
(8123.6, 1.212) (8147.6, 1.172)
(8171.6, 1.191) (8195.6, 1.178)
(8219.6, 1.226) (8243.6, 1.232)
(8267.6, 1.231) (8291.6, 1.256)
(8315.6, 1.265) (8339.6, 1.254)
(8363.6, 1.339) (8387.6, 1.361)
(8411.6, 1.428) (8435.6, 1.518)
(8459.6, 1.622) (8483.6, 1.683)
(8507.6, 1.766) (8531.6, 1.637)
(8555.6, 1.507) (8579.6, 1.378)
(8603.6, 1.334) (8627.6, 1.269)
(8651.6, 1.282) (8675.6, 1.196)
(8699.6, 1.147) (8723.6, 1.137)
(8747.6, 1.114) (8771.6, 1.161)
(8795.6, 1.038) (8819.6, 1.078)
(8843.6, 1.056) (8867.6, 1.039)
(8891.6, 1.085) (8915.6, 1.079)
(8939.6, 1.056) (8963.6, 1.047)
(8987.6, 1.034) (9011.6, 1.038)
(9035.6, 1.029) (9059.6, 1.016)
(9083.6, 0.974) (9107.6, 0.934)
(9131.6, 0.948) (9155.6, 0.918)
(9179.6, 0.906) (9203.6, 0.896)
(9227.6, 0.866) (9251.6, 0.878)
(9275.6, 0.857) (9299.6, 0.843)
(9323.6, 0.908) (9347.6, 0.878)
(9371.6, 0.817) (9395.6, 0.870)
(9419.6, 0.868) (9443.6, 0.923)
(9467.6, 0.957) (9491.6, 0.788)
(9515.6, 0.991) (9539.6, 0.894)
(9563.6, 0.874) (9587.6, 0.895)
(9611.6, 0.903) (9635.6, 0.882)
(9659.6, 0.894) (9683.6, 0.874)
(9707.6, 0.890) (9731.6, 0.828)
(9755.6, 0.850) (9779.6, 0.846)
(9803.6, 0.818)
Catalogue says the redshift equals 2.035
